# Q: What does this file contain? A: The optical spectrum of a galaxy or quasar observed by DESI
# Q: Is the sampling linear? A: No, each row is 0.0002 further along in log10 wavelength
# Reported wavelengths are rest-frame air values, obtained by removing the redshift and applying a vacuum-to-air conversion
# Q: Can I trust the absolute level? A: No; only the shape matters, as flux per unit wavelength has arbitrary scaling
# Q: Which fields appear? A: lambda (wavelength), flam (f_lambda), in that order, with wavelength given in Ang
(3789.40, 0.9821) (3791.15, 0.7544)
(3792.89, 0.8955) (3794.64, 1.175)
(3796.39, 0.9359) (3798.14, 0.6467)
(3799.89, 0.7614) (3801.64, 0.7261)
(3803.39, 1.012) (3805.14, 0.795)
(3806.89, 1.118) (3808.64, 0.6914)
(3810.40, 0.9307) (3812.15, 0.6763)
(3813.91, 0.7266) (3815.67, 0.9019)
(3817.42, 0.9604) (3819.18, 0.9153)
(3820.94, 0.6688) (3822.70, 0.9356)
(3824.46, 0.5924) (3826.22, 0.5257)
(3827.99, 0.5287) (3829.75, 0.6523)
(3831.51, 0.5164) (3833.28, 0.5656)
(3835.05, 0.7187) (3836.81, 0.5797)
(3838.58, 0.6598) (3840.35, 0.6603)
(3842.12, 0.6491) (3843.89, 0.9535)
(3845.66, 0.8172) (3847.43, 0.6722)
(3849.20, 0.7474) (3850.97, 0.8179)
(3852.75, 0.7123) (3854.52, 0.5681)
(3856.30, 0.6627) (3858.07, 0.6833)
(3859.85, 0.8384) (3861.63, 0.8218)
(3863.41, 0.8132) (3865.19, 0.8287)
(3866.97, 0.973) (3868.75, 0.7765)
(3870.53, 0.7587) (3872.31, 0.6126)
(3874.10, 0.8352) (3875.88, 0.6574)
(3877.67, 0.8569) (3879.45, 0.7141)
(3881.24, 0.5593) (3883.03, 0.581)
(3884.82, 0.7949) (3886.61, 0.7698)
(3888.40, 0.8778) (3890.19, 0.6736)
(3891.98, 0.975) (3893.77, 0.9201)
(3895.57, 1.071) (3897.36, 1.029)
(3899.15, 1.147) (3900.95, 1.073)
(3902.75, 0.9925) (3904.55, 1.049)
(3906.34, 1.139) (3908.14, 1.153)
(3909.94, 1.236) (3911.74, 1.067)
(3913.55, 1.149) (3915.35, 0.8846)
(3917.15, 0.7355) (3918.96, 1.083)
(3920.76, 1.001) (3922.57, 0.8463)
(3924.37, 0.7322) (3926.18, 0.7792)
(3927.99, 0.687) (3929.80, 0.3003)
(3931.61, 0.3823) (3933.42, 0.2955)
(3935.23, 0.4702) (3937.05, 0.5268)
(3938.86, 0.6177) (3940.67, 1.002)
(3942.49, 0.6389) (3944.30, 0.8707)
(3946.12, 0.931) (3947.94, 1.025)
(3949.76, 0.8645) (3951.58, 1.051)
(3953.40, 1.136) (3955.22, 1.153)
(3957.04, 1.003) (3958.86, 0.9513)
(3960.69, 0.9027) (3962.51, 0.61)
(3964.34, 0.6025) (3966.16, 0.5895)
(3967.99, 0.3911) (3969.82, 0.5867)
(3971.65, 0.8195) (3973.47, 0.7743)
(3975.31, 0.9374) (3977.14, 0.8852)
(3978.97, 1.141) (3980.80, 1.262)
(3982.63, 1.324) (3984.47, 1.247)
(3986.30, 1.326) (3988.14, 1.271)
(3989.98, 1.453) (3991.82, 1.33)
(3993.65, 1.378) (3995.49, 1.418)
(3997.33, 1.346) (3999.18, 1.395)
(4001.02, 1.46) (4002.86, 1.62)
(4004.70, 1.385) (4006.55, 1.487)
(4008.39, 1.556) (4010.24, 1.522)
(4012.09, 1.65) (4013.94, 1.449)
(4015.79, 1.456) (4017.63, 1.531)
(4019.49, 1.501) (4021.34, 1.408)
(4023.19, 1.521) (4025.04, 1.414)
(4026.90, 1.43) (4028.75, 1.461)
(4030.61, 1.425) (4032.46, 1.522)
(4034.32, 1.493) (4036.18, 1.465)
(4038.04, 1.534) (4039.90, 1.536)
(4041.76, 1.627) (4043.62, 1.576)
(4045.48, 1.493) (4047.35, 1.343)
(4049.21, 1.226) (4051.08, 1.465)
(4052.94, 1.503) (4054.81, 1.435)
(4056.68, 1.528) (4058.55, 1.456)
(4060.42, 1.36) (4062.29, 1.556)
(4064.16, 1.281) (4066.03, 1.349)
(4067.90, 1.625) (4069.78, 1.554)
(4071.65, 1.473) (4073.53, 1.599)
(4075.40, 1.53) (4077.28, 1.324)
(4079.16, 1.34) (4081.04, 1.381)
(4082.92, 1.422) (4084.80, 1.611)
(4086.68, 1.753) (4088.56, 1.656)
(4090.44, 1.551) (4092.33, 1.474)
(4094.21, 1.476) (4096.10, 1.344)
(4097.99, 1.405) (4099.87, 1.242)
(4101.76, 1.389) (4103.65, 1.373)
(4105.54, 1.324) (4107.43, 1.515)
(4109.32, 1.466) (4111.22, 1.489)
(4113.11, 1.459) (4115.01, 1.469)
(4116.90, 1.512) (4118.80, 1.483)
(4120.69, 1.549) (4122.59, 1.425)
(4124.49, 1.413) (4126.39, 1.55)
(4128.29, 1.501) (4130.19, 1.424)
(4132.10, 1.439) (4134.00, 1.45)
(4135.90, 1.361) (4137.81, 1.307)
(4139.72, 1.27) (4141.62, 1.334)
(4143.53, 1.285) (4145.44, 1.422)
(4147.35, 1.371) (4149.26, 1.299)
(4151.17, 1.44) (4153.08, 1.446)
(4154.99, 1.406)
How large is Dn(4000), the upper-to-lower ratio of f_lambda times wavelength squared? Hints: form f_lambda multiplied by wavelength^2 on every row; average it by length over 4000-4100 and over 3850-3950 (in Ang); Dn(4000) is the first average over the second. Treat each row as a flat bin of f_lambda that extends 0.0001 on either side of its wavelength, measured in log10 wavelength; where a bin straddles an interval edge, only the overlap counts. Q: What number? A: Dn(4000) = 1.9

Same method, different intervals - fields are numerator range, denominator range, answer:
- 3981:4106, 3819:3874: 2.24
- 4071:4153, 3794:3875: 2.17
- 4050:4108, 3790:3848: 2.17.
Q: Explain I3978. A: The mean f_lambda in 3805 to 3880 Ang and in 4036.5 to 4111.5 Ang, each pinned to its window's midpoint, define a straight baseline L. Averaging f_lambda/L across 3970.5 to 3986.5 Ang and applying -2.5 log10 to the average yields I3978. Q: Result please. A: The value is 0.106 mag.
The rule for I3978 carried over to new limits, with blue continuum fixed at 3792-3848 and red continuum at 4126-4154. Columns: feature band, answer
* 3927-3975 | 0.35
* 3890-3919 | -0.11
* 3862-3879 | 0.10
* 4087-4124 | -0.11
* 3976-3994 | -0.15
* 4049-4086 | -0.17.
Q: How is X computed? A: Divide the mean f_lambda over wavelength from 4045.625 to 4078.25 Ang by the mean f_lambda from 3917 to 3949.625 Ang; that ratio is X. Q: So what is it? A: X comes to 2.0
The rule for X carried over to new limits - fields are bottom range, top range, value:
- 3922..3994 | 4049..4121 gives 1.67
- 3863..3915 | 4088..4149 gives 1.58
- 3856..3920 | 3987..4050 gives 1.65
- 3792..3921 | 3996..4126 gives 1.78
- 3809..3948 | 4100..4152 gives 1.80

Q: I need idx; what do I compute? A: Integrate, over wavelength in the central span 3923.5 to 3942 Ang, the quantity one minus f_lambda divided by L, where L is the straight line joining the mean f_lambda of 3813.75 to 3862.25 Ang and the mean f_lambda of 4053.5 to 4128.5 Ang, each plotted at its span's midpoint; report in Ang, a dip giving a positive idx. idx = 7.7 Ang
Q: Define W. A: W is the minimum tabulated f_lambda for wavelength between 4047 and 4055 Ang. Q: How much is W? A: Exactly 1.226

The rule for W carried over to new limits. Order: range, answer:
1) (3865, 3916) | 0.5593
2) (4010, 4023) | 1.408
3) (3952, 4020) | 0.3911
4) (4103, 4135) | 1.324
